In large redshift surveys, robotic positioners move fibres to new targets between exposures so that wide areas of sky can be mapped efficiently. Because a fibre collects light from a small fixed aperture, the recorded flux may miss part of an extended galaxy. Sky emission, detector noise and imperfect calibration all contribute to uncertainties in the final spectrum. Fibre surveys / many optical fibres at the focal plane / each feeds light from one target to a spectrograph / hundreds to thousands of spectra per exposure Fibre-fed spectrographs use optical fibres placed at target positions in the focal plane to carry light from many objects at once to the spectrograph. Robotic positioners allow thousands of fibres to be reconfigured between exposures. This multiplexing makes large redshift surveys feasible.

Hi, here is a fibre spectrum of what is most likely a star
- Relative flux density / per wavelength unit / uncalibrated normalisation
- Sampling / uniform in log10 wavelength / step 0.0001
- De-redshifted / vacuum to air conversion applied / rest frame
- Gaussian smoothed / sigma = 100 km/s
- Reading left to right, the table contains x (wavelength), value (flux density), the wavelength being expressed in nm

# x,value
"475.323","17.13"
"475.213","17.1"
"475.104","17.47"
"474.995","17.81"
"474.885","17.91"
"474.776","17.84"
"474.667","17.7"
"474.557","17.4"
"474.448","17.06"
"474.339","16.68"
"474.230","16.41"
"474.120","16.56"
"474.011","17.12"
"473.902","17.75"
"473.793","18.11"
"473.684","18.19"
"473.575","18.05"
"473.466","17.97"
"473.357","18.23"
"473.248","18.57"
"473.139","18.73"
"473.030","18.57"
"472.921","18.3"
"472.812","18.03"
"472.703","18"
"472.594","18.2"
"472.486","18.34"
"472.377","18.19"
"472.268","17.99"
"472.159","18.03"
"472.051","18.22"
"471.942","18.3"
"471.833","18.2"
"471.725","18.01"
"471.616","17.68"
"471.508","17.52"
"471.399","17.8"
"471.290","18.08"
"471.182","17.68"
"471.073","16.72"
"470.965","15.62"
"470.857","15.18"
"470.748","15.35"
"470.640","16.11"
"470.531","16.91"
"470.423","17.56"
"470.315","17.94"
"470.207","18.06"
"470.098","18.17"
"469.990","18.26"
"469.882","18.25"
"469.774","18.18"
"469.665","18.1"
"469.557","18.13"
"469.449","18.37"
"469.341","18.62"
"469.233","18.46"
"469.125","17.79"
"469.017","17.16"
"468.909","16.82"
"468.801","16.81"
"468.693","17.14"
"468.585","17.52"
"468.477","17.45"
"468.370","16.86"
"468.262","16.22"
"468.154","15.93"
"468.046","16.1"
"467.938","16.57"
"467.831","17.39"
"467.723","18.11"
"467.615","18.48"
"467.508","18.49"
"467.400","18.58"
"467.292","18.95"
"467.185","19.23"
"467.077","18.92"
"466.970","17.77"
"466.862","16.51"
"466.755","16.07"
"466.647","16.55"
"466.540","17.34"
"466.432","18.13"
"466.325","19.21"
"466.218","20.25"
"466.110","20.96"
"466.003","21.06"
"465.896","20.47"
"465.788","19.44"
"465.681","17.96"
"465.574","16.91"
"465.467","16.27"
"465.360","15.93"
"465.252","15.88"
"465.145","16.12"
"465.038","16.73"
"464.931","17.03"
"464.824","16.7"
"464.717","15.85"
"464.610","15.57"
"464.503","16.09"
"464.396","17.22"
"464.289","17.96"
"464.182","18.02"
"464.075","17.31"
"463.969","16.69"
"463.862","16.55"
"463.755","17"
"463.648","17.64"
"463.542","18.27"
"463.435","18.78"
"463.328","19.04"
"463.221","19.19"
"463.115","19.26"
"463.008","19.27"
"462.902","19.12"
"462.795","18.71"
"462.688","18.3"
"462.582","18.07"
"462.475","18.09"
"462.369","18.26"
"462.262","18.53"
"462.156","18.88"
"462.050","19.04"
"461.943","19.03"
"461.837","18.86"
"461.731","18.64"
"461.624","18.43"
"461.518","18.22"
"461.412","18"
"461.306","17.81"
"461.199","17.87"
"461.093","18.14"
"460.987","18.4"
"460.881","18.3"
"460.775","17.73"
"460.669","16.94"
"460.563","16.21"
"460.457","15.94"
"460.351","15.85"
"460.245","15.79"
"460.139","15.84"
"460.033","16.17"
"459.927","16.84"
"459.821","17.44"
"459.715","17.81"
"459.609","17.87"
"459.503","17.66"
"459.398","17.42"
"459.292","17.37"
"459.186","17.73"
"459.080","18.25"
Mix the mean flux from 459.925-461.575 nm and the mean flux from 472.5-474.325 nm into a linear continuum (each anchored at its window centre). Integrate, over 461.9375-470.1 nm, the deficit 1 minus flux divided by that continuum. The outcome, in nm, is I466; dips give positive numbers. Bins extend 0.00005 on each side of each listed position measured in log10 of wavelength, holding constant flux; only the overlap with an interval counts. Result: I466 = -0.18 nm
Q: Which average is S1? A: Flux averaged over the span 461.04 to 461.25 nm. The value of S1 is 18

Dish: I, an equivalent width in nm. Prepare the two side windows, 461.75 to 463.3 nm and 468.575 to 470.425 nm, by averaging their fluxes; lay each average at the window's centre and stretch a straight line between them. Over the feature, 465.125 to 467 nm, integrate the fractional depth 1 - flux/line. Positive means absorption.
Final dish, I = 0.03 nm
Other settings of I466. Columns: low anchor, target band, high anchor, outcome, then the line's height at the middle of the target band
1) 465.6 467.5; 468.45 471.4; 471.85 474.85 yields 0.13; 18.3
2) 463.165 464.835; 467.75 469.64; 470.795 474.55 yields 0.03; 17.6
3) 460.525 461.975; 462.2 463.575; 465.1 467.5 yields -0.05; 18.1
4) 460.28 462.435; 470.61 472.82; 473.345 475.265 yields 0.01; 17.6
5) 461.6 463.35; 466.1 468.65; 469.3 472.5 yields 0.05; 18.1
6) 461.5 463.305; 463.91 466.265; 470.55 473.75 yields 0.11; 18.4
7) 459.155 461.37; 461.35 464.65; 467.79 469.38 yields -0.19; 17.2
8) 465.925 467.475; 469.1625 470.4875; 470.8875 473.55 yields 0.00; 18.2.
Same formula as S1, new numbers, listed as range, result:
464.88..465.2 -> 16.6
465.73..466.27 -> 20.4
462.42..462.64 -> 18.1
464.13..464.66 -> 17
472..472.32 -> 18.1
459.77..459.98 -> 17.1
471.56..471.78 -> 17.9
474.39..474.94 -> 17.6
